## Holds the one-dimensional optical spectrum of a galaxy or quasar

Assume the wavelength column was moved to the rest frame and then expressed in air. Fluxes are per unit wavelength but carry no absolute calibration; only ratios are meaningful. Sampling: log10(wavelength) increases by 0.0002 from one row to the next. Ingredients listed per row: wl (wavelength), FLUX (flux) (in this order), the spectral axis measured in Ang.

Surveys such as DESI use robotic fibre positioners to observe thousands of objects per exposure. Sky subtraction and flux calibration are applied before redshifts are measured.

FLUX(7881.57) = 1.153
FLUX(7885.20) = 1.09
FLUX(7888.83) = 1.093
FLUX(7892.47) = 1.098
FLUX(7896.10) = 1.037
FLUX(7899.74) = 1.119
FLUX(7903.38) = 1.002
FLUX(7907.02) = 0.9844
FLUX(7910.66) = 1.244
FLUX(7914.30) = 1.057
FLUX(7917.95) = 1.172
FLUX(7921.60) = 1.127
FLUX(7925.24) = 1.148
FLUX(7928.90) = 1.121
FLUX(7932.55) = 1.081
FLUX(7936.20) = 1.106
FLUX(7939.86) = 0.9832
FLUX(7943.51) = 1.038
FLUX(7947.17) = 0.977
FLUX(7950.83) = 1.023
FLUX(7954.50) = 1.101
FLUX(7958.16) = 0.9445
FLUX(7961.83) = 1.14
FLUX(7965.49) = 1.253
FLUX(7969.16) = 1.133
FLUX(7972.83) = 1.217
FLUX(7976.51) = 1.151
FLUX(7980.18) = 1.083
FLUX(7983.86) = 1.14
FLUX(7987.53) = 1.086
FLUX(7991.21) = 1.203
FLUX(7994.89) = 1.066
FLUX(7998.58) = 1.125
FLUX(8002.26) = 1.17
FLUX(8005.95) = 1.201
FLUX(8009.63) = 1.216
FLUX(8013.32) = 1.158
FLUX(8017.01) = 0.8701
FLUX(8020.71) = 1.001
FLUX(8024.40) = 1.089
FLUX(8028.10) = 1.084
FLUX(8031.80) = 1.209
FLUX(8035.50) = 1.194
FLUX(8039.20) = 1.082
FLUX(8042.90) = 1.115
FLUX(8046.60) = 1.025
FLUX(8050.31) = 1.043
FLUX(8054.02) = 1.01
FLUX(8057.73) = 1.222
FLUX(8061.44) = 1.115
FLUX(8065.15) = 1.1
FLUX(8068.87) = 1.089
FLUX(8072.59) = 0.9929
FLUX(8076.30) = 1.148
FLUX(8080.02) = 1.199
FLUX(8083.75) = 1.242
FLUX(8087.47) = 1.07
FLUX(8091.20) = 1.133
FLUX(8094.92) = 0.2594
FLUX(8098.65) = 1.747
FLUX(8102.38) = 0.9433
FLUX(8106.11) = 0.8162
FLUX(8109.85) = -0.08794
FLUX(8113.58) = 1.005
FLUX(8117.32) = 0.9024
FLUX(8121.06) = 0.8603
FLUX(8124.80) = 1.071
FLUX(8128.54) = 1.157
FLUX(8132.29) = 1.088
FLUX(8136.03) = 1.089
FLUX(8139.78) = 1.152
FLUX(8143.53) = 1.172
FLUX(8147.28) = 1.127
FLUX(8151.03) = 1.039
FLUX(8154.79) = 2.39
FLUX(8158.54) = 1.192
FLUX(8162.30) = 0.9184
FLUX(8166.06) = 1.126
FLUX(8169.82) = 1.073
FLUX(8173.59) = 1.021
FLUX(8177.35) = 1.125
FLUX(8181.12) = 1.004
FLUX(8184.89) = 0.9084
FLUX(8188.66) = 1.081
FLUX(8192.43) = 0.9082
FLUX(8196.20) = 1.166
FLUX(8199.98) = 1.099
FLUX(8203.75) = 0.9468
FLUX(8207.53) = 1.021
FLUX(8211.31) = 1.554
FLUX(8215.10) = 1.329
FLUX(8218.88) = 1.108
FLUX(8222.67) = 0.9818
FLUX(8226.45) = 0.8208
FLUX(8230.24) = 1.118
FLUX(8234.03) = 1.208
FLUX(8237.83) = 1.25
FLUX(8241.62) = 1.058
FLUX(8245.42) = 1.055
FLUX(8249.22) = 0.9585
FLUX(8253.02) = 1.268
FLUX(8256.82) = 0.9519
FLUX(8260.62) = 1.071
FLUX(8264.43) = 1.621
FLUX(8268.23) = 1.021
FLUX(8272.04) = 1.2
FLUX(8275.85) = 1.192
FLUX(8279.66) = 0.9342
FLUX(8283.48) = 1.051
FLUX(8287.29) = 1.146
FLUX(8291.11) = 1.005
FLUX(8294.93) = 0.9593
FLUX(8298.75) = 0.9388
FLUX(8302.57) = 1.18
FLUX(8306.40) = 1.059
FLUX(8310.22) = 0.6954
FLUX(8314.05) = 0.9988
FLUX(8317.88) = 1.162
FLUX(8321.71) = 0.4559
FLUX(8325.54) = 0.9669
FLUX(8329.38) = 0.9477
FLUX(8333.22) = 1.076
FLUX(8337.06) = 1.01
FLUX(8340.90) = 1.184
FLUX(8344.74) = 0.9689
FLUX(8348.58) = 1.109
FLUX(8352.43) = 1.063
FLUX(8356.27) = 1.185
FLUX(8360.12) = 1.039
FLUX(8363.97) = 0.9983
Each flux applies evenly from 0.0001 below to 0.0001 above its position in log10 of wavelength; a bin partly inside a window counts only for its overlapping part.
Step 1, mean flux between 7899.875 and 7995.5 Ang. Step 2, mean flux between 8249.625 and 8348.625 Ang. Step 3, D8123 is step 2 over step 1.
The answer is 0.95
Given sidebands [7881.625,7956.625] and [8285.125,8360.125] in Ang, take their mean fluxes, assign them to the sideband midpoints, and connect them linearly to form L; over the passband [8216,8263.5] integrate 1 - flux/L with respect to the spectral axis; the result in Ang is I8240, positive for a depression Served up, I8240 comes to -3.0 Ang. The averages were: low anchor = 1.08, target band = 1.09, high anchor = 1.01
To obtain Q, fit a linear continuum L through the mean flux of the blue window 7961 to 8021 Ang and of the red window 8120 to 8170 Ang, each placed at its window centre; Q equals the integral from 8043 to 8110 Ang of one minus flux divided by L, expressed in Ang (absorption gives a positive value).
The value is 7.3 Ang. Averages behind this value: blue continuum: 1.13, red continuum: 1.18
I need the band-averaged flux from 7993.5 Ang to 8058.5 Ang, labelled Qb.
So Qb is 1.1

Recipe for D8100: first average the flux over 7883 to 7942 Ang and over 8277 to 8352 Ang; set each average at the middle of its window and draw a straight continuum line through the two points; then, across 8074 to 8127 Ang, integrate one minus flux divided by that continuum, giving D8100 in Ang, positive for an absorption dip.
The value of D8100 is 4.8 Ang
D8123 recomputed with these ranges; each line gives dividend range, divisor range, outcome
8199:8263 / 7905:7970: 1.02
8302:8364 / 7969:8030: 0.90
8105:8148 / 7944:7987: 0.86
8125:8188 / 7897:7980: 1.06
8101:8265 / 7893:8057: 0.98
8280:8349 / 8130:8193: 0.86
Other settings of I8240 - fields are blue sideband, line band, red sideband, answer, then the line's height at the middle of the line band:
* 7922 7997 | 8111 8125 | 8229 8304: 2.7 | 1.1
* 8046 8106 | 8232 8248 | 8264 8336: -1.5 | 1.03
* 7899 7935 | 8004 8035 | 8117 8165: 0.8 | 1.14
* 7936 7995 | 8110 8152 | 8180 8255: 3.1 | 1.09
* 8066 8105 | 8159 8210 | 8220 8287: 2.5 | 1.09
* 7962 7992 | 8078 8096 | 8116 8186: 2.0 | 1.14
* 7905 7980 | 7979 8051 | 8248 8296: -0.5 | 1.1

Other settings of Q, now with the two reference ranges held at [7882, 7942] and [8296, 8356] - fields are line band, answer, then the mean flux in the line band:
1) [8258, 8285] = -3.9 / 1.15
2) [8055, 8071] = -1.0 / 1.12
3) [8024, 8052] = -1.2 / 1.11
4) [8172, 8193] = 0.3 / 1.01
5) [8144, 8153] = -0.6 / 1.11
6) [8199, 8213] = -1.8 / 1.15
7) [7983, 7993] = -0.6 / 1.14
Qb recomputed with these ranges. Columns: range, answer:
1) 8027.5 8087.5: 1.12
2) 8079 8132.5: 0.952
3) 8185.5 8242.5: 1.11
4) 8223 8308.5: 1.09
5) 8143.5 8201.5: 1.15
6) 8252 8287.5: 1.14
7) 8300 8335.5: 0.949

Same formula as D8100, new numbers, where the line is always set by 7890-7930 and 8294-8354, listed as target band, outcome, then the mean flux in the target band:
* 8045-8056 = 0.3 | 1.03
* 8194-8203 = -0.7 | 1.1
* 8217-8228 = 0.4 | 0.975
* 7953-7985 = -1.3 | 1.13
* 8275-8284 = -0.4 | 1.04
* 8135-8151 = -1.4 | 1.13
